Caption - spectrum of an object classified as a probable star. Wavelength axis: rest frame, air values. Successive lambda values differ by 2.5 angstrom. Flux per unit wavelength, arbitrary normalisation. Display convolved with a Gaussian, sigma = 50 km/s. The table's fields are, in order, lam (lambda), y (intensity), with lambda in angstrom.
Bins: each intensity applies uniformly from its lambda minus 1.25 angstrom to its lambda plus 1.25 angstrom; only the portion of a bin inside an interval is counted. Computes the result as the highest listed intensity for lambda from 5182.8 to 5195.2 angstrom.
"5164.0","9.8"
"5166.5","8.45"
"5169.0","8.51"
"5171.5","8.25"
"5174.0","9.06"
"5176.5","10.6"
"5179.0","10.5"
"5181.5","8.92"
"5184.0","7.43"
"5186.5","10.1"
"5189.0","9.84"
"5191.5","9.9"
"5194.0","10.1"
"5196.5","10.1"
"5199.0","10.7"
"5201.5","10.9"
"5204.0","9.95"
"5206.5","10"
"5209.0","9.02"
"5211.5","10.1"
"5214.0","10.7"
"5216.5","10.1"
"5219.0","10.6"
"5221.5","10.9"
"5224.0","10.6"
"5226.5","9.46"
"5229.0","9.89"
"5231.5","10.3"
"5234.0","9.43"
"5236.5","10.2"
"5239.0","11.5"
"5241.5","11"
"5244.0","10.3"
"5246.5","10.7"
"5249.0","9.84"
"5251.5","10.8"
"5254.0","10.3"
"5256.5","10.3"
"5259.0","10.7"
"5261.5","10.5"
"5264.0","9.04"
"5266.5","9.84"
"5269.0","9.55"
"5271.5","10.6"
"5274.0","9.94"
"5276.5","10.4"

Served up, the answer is 10.1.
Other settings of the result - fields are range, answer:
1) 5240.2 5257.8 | 11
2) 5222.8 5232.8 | 10.6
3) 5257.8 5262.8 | 10.7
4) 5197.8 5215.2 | 10.9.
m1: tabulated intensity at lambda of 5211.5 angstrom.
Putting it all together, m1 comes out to 10.1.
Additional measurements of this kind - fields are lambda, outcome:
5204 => 9.95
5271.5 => 10.6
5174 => 9.06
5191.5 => 9.9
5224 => 10.6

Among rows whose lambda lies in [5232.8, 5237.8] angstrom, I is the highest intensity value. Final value 10.2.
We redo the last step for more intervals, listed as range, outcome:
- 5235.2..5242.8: 11.5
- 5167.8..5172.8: 8.51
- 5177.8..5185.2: 10.5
